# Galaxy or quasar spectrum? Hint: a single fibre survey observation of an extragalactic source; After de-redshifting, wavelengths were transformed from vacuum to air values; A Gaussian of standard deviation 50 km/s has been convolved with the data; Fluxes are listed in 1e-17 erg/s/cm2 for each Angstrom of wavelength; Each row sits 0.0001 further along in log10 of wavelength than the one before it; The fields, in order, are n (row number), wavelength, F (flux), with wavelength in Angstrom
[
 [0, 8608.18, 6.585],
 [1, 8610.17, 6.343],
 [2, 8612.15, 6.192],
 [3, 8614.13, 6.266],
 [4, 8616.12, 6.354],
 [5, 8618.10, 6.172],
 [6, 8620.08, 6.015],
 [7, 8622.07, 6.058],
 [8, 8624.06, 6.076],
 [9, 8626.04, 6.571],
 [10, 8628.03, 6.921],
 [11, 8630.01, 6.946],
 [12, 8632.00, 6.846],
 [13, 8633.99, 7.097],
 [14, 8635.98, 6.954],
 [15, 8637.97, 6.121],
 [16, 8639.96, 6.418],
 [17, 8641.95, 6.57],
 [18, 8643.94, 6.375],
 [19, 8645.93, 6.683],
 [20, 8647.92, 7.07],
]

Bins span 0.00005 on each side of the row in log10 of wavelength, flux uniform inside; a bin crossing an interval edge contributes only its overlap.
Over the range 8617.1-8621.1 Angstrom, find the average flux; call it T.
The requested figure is 6.1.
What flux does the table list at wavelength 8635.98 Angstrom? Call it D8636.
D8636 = 6.954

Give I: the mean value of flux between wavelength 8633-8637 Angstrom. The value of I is 7.01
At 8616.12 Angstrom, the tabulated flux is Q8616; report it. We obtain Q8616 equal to 6.354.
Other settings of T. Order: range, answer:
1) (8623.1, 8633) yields 6.68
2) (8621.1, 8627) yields 6.24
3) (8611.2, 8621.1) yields 6.2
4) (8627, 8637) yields 6.95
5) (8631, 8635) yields 6.96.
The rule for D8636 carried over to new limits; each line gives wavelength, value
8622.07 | 6.058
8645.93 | 6.683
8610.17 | 6.343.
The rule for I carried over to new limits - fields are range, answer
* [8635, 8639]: 6.53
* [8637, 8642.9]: 6.37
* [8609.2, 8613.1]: 6.27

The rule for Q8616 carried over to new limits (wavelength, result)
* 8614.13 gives 6.266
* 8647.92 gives 7.07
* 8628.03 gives 6.921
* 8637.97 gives 6.121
